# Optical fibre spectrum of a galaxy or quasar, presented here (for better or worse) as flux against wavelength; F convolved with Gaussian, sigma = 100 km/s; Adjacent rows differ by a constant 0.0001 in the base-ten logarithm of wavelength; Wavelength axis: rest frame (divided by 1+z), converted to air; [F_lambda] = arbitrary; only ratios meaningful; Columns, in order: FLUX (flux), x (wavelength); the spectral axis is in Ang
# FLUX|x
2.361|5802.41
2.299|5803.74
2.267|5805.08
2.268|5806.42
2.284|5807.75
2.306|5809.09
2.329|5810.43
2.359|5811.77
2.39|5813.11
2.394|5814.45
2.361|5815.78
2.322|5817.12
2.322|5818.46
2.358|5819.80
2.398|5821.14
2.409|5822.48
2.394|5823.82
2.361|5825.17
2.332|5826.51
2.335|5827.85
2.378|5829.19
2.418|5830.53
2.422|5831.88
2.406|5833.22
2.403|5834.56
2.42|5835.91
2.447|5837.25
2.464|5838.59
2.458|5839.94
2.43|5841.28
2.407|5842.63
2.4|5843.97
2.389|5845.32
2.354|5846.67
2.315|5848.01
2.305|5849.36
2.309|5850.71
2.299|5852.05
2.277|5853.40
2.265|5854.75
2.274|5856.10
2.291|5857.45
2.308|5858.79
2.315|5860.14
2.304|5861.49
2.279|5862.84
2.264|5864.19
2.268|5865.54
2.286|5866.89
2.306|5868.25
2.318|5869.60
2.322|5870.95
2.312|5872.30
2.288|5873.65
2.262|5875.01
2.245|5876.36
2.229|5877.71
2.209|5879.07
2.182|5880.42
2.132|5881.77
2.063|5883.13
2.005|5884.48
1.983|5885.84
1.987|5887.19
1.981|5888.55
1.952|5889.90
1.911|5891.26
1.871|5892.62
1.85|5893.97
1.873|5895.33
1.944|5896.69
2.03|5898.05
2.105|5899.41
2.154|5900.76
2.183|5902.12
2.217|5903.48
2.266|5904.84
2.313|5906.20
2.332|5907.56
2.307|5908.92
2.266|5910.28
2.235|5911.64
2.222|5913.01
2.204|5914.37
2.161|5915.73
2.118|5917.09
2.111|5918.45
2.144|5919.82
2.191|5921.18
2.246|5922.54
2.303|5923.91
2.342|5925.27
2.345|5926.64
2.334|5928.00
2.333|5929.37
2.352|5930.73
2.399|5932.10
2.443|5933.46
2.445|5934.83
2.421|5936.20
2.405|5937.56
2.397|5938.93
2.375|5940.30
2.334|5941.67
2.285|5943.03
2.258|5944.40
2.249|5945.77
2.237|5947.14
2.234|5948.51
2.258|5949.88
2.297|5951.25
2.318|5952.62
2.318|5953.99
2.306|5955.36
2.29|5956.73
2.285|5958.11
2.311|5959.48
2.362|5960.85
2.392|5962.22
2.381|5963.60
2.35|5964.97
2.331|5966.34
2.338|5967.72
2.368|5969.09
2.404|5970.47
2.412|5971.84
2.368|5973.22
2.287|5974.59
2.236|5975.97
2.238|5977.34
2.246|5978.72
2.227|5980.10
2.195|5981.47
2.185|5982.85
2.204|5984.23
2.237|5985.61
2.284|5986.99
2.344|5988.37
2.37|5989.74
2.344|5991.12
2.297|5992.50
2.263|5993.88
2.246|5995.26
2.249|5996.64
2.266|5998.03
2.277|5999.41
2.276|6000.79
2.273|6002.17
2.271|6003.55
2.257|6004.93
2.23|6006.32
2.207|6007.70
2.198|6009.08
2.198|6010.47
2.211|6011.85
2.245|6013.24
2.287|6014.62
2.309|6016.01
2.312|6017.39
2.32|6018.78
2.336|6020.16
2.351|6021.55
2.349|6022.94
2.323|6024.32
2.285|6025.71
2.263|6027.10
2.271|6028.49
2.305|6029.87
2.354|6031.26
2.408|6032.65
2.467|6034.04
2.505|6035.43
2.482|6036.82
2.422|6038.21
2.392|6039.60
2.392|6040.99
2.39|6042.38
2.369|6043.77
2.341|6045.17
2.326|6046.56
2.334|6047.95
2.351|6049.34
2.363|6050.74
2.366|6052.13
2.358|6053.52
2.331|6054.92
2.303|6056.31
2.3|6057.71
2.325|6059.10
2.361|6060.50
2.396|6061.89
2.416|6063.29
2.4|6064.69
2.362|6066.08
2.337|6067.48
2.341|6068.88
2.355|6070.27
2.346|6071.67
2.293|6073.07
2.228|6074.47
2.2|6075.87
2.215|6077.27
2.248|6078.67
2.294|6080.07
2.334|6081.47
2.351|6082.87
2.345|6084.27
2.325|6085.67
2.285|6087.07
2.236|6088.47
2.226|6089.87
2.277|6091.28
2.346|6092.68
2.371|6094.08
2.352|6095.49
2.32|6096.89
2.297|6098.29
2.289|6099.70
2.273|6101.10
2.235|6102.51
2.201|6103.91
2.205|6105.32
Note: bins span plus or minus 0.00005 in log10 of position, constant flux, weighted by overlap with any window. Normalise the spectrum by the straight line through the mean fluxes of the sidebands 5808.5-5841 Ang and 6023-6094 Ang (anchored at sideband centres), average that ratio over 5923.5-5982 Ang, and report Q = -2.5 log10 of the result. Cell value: 0.01 mag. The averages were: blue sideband 2.38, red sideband 2.34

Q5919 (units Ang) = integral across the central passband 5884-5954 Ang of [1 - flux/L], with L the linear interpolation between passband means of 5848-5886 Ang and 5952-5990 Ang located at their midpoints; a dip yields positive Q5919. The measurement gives 2.2 Ang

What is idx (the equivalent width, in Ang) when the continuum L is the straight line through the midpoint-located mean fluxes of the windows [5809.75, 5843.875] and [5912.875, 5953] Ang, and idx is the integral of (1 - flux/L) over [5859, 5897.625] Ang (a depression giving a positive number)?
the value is 3.3 Ang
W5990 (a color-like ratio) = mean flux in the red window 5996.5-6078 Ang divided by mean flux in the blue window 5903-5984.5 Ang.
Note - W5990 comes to 1.0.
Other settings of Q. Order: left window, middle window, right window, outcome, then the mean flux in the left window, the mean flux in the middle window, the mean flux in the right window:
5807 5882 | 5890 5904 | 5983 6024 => 0.154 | 2.33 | 2.01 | 2.28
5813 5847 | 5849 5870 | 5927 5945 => 0.044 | 2.39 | 2.29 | 2.37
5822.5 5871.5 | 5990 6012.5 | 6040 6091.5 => 0.036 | 2.35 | 2.26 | 2.33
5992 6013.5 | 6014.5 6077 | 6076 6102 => -0.035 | 2.25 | 2.35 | 2.3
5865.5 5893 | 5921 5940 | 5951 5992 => -0.058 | 2.15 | 2.36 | 2.31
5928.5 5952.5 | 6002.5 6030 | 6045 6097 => 0.025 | 2.34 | 2.28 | 2.32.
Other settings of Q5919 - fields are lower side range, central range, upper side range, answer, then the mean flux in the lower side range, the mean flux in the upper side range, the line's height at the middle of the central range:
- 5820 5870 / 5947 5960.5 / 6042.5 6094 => 0.3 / 2.35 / 2.32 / 2.34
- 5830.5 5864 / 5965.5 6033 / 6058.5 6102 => 1.2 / 2.36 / 2.31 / 2.33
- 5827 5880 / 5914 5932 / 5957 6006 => 0.5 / 2.33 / 2.3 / 2.31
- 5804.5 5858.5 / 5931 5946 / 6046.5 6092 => -0.2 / 2.36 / 2.32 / 2.34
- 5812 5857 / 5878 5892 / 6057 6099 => 1.9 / 2.37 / 2.32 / 2.36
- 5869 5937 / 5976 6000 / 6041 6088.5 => 0.0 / 2.19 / 2.33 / 2.26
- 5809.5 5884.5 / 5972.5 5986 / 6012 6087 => 0.5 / 2.33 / 2.34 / 2.33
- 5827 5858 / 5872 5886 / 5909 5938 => 0.9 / 2.37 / 2.29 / 2.33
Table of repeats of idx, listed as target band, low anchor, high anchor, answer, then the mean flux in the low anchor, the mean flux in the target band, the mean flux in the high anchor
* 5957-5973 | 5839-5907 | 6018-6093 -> -0.59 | 2.21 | 2.35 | 2.34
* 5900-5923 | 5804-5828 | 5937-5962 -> 1.02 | 2.34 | 2.22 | 2.31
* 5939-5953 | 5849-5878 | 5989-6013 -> -0.10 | 2.29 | 2.29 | 2.26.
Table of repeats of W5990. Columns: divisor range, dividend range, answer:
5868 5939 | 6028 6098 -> 1.07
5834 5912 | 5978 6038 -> 1.03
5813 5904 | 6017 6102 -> 1.03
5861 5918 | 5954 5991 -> 1.07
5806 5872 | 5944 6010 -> 0.97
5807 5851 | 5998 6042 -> 0.97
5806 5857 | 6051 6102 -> 0.98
